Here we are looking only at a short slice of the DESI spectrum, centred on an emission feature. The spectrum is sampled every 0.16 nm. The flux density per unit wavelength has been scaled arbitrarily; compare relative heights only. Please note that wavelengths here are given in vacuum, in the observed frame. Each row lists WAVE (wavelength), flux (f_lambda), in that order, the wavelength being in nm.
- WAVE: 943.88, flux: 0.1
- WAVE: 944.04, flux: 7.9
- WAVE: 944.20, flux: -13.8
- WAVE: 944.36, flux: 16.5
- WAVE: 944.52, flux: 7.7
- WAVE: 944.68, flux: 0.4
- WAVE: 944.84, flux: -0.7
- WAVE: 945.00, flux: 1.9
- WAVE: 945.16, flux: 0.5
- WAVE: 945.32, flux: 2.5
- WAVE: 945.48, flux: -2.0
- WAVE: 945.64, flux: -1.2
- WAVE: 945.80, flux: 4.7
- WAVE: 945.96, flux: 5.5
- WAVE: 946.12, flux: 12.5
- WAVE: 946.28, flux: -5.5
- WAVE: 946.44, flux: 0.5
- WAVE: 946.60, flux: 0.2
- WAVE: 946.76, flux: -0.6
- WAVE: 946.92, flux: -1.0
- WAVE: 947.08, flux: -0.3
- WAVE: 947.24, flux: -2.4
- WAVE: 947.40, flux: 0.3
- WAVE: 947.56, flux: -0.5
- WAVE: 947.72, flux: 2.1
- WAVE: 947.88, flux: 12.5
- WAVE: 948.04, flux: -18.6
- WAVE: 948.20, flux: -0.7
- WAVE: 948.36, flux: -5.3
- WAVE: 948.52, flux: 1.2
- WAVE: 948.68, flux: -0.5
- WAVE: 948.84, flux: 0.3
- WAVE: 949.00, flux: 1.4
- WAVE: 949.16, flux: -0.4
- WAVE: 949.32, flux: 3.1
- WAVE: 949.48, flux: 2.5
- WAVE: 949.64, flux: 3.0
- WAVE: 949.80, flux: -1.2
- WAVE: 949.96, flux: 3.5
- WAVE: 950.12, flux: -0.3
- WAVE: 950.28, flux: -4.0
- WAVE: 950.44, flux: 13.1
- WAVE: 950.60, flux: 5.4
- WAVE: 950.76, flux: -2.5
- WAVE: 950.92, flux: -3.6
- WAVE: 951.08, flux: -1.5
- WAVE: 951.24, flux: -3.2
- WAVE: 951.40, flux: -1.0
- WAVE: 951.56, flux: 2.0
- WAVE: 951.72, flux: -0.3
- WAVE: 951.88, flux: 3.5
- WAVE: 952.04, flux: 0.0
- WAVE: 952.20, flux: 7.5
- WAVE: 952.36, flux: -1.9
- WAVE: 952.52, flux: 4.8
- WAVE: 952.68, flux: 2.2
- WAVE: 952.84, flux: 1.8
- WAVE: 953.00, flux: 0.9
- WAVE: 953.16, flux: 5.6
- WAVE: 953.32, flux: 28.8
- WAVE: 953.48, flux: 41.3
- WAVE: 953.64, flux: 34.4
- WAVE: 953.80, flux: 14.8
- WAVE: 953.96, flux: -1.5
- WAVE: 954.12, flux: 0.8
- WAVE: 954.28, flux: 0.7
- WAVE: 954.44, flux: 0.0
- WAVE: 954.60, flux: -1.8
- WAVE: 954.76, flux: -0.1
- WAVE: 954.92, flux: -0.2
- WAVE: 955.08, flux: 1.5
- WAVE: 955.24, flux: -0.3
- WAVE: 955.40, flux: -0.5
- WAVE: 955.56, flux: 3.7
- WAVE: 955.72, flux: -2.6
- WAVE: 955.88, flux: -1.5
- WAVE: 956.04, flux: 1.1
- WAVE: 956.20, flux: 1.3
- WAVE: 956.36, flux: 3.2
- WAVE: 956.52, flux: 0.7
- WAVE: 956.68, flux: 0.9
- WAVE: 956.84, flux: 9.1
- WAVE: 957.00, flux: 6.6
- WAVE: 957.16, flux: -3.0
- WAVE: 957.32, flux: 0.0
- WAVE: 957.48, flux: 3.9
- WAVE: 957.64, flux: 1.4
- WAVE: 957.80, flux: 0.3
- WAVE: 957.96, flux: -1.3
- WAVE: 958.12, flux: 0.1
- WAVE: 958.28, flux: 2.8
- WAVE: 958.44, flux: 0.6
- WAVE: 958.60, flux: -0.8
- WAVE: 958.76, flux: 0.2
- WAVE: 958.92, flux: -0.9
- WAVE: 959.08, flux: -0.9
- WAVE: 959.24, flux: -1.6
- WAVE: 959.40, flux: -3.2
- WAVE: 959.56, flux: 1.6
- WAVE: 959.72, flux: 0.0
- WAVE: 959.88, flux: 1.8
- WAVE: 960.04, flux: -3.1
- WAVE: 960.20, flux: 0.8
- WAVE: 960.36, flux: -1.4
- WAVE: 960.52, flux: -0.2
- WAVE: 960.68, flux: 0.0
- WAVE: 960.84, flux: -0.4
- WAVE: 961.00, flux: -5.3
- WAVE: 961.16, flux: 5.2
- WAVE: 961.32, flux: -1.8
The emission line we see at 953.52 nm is [O III]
